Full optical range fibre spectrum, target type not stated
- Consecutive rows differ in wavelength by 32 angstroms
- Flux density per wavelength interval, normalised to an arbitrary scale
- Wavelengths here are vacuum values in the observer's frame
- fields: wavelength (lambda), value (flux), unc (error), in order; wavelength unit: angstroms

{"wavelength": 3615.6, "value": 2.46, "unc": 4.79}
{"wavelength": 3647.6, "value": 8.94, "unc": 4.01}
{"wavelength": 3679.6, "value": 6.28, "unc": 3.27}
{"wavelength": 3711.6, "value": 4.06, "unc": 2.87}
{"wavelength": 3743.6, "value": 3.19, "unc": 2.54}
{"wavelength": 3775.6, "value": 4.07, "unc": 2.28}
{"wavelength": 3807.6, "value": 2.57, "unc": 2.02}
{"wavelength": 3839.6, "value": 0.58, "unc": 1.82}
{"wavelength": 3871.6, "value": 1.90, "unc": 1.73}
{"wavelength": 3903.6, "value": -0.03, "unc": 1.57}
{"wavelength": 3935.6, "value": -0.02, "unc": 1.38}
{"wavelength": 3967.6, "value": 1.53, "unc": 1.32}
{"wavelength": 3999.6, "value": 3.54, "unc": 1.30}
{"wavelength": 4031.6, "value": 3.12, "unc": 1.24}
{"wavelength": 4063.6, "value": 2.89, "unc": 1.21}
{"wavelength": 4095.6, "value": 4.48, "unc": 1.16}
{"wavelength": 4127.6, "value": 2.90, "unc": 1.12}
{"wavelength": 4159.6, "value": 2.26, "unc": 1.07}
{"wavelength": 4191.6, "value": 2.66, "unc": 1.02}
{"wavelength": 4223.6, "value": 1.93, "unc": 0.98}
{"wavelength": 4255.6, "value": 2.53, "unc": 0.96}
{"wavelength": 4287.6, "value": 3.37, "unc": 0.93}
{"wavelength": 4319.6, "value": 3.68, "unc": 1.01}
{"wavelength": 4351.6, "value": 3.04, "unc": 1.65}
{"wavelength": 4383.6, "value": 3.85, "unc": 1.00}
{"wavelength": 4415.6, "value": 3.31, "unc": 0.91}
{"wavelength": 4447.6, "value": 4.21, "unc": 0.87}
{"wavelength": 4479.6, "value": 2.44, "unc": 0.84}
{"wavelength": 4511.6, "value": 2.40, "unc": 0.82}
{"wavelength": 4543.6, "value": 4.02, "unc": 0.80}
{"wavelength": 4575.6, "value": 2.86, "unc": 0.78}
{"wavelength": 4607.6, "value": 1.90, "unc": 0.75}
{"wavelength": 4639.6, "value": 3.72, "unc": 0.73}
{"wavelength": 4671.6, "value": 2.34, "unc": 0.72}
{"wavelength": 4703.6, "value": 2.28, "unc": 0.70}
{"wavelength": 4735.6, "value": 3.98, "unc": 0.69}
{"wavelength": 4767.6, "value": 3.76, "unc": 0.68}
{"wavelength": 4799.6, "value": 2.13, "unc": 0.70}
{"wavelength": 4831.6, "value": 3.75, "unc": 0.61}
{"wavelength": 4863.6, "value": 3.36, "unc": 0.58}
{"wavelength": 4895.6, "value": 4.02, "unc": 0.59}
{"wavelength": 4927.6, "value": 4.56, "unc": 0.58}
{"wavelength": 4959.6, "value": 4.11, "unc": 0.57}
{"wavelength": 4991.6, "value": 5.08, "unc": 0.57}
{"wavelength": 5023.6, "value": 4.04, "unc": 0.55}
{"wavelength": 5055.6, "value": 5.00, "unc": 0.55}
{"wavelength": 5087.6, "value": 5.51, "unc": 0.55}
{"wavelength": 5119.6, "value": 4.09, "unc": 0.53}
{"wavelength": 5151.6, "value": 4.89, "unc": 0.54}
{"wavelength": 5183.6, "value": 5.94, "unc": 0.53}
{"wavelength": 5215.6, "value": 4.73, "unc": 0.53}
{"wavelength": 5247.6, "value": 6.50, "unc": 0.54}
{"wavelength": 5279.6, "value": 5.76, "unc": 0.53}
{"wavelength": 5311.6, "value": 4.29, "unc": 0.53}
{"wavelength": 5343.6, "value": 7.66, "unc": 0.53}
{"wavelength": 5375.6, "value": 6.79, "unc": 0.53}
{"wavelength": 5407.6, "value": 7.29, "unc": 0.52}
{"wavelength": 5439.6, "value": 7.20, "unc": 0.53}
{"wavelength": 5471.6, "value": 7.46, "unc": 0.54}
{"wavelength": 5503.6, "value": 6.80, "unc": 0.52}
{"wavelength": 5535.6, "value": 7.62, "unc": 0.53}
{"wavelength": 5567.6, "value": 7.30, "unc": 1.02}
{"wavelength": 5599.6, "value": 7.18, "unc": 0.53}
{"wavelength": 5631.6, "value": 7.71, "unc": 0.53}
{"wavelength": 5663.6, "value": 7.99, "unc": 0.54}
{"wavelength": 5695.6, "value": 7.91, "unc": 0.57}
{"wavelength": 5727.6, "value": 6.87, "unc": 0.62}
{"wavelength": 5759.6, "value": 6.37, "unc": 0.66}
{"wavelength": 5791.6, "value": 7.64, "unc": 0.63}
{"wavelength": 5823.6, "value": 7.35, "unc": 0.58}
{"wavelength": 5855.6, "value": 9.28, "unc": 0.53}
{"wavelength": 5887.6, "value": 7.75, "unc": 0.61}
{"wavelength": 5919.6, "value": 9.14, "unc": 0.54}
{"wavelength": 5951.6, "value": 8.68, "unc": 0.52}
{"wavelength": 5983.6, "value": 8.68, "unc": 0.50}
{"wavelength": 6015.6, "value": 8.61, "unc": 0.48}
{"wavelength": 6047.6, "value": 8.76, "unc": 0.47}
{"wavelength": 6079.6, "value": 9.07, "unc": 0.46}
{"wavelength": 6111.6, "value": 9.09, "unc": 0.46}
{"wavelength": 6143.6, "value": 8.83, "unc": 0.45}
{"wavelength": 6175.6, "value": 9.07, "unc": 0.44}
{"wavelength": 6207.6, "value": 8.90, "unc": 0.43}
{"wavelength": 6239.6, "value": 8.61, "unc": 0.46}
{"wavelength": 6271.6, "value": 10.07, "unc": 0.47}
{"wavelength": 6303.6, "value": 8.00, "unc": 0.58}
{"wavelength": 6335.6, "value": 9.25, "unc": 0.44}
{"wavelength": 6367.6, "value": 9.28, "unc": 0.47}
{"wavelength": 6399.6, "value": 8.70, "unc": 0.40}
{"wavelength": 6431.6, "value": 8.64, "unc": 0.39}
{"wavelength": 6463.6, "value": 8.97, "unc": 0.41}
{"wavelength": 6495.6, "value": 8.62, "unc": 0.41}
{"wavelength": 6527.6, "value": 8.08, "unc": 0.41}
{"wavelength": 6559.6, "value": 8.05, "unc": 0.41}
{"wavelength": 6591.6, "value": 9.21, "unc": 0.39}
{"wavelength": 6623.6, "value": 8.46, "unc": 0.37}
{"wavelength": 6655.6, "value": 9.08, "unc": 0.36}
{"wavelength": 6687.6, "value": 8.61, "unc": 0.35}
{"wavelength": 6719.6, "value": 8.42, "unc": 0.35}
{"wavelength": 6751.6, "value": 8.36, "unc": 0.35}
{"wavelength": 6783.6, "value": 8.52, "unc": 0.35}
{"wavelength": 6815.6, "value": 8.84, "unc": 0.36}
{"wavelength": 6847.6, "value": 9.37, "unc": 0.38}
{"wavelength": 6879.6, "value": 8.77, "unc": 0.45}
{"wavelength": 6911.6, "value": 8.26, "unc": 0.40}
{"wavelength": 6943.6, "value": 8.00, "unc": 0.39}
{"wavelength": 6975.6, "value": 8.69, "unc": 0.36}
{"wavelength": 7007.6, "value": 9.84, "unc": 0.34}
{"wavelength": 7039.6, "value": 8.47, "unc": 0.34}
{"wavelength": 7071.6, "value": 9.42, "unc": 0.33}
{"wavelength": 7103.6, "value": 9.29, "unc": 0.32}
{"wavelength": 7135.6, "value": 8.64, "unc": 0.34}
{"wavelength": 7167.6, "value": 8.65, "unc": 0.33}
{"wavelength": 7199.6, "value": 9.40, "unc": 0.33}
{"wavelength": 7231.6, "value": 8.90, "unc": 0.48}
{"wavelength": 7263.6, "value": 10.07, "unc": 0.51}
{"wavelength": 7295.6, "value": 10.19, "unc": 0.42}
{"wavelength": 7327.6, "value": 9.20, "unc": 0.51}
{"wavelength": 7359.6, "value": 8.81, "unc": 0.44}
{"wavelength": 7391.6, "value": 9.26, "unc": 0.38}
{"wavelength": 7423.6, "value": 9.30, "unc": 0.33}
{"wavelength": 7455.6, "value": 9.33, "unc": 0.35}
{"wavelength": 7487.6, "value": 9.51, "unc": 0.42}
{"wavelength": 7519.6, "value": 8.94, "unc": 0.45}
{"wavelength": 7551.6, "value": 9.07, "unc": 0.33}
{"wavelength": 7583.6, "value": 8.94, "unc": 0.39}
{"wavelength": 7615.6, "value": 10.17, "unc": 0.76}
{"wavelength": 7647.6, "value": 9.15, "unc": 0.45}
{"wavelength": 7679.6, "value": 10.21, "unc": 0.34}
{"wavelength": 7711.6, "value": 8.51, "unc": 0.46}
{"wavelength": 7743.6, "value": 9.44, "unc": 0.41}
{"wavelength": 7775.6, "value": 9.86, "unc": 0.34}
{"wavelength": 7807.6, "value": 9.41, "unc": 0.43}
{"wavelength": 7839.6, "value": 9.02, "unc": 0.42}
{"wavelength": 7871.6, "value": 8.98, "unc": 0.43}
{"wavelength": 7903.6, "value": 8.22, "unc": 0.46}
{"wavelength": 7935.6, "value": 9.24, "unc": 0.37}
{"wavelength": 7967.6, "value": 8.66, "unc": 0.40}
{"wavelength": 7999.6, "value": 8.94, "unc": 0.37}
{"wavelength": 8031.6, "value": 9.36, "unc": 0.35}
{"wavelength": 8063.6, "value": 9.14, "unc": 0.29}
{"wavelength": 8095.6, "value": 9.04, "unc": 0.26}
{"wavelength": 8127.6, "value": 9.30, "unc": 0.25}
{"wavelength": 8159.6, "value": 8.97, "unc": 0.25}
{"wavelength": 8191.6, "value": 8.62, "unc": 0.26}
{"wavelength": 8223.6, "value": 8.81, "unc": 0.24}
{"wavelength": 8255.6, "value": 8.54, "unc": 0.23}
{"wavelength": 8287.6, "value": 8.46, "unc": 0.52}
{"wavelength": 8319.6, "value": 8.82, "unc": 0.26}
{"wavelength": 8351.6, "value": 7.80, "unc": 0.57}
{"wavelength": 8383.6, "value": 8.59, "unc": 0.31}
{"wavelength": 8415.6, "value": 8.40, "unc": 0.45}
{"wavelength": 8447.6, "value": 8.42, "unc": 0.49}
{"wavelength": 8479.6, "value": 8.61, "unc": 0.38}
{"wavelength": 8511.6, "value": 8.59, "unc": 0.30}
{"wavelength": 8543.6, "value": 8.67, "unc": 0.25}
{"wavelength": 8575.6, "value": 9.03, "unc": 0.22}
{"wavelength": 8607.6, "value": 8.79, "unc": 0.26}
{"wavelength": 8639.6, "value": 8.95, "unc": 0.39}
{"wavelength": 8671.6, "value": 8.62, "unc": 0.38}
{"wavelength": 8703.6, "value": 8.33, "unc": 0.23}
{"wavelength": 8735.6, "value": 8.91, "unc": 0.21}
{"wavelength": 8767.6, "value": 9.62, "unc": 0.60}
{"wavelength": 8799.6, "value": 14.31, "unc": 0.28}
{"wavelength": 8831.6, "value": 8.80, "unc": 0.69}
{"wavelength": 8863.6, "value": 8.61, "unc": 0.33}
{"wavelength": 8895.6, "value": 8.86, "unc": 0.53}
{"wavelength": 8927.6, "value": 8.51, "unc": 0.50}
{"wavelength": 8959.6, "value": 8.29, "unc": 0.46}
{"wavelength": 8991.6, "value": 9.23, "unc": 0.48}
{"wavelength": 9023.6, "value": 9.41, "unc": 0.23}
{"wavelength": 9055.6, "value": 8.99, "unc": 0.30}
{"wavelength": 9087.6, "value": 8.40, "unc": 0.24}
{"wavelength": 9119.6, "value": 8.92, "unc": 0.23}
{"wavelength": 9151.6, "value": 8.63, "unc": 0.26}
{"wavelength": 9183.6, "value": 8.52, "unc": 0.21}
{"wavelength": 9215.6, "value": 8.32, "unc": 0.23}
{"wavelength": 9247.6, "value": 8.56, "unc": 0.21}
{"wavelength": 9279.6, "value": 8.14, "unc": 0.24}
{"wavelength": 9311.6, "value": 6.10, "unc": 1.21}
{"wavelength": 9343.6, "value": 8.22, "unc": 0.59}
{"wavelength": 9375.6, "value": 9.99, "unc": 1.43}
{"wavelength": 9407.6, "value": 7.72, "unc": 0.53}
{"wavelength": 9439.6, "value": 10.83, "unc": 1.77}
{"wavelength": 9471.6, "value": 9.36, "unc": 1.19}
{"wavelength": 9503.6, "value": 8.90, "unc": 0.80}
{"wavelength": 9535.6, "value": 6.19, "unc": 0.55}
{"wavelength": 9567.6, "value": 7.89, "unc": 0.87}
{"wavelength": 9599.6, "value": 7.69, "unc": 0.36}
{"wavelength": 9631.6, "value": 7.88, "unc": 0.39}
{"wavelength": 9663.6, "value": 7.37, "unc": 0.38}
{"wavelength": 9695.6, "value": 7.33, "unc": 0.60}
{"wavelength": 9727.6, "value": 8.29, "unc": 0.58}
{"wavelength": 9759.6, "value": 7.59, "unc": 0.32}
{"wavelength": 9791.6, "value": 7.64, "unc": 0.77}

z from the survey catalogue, 0.339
